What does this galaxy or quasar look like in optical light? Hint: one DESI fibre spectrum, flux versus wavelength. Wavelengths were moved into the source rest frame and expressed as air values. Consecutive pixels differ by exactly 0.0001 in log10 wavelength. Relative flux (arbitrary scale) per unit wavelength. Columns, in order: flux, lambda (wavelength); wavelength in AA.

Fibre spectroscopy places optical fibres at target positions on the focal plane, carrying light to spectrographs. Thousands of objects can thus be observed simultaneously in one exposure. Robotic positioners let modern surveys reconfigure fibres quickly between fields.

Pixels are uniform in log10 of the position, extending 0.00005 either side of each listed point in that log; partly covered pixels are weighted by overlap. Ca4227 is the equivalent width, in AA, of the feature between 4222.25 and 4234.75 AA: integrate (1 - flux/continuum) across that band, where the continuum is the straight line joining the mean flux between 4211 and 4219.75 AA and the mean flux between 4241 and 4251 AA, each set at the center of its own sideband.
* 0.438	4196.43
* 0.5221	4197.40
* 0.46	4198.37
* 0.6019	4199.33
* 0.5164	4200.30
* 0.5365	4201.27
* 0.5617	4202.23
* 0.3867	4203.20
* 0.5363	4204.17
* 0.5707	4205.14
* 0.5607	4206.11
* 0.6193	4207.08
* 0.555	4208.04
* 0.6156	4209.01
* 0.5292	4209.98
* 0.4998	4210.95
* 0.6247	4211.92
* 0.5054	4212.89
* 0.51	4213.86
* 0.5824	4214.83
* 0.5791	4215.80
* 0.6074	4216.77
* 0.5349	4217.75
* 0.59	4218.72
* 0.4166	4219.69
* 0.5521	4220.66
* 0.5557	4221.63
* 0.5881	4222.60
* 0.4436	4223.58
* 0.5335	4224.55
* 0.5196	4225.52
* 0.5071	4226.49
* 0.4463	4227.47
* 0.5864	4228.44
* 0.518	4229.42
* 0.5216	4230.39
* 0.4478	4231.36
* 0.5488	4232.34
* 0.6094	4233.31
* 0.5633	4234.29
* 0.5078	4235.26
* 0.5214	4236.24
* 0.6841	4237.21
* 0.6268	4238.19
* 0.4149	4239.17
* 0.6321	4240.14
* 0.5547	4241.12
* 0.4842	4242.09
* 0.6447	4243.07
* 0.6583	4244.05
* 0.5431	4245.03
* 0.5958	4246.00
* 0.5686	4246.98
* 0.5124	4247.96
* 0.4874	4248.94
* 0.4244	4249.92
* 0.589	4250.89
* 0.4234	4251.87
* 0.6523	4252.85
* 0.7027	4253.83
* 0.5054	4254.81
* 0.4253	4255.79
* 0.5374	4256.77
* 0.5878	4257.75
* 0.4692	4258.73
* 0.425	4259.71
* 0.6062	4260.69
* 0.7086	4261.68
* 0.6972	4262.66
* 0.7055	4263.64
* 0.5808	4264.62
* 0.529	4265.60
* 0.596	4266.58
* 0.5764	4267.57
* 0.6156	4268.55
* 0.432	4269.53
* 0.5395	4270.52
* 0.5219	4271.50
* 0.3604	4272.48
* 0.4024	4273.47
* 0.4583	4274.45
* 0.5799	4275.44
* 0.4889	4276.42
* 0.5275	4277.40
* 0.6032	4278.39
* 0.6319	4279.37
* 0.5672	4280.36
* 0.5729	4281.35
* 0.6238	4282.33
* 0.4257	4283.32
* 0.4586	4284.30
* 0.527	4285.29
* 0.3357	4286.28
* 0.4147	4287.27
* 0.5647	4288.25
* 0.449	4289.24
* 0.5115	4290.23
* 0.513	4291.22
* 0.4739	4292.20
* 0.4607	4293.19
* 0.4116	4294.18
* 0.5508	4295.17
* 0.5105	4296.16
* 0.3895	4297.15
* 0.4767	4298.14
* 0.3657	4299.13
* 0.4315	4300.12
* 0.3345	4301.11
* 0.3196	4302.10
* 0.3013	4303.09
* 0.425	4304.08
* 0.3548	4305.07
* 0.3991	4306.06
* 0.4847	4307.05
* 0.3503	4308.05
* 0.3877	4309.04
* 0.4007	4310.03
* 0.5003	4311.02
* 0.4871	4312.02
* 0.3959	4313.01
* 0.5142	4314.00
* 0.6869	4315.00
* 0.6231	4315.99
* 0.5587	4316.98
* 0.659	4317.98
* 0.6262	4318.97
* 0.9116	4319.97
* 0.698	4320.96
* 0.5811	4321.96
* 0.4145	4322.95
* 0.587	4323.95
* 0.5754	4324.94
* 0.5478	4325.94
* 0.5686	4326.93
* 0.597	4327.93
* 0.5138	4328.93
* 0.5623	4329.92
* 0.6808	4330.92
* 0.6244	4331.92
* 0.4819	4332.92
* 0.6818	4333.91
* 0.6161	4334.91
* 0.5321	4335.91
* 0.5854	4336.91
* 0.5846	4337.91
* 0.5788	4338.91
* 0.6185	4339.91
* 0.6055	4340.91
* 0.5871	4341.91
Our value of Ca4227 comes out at 0.6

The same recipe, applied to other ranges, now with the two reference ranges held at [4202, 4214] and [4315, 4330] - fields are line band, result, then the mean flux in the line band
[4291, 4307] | 4.67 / 0.42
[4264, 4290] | 2.94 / 0.516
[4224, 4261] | 1.44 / 0.541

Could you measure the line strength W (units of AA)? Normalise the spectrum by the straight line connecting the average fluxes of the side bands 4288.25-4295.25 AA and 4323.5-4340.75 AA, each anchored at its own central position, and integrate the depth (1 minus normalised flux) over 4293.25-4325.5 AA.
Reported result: 2.4 AA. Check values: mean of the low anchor 0.483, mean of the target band 0.491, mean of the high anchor 0.585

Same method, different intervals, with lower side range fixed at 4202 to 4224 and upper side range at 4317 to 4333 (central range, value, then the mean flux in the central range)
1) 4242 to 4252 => 0.3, 0.545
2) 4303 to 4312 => 2.8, 0.409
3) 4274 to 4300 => 3.9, 0.495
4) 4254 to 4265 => -0.1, 0.572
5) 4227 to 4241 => 0.3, 0.545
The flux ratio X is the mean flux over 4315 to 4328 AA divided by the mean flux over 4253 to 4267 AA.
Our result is 1.1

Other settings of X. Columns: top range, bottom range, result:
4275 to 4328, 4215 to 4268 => 0.91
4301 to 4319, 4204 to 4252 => 0.85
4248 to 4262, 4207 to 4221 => 0.97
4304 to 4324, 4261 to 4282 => 0.94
